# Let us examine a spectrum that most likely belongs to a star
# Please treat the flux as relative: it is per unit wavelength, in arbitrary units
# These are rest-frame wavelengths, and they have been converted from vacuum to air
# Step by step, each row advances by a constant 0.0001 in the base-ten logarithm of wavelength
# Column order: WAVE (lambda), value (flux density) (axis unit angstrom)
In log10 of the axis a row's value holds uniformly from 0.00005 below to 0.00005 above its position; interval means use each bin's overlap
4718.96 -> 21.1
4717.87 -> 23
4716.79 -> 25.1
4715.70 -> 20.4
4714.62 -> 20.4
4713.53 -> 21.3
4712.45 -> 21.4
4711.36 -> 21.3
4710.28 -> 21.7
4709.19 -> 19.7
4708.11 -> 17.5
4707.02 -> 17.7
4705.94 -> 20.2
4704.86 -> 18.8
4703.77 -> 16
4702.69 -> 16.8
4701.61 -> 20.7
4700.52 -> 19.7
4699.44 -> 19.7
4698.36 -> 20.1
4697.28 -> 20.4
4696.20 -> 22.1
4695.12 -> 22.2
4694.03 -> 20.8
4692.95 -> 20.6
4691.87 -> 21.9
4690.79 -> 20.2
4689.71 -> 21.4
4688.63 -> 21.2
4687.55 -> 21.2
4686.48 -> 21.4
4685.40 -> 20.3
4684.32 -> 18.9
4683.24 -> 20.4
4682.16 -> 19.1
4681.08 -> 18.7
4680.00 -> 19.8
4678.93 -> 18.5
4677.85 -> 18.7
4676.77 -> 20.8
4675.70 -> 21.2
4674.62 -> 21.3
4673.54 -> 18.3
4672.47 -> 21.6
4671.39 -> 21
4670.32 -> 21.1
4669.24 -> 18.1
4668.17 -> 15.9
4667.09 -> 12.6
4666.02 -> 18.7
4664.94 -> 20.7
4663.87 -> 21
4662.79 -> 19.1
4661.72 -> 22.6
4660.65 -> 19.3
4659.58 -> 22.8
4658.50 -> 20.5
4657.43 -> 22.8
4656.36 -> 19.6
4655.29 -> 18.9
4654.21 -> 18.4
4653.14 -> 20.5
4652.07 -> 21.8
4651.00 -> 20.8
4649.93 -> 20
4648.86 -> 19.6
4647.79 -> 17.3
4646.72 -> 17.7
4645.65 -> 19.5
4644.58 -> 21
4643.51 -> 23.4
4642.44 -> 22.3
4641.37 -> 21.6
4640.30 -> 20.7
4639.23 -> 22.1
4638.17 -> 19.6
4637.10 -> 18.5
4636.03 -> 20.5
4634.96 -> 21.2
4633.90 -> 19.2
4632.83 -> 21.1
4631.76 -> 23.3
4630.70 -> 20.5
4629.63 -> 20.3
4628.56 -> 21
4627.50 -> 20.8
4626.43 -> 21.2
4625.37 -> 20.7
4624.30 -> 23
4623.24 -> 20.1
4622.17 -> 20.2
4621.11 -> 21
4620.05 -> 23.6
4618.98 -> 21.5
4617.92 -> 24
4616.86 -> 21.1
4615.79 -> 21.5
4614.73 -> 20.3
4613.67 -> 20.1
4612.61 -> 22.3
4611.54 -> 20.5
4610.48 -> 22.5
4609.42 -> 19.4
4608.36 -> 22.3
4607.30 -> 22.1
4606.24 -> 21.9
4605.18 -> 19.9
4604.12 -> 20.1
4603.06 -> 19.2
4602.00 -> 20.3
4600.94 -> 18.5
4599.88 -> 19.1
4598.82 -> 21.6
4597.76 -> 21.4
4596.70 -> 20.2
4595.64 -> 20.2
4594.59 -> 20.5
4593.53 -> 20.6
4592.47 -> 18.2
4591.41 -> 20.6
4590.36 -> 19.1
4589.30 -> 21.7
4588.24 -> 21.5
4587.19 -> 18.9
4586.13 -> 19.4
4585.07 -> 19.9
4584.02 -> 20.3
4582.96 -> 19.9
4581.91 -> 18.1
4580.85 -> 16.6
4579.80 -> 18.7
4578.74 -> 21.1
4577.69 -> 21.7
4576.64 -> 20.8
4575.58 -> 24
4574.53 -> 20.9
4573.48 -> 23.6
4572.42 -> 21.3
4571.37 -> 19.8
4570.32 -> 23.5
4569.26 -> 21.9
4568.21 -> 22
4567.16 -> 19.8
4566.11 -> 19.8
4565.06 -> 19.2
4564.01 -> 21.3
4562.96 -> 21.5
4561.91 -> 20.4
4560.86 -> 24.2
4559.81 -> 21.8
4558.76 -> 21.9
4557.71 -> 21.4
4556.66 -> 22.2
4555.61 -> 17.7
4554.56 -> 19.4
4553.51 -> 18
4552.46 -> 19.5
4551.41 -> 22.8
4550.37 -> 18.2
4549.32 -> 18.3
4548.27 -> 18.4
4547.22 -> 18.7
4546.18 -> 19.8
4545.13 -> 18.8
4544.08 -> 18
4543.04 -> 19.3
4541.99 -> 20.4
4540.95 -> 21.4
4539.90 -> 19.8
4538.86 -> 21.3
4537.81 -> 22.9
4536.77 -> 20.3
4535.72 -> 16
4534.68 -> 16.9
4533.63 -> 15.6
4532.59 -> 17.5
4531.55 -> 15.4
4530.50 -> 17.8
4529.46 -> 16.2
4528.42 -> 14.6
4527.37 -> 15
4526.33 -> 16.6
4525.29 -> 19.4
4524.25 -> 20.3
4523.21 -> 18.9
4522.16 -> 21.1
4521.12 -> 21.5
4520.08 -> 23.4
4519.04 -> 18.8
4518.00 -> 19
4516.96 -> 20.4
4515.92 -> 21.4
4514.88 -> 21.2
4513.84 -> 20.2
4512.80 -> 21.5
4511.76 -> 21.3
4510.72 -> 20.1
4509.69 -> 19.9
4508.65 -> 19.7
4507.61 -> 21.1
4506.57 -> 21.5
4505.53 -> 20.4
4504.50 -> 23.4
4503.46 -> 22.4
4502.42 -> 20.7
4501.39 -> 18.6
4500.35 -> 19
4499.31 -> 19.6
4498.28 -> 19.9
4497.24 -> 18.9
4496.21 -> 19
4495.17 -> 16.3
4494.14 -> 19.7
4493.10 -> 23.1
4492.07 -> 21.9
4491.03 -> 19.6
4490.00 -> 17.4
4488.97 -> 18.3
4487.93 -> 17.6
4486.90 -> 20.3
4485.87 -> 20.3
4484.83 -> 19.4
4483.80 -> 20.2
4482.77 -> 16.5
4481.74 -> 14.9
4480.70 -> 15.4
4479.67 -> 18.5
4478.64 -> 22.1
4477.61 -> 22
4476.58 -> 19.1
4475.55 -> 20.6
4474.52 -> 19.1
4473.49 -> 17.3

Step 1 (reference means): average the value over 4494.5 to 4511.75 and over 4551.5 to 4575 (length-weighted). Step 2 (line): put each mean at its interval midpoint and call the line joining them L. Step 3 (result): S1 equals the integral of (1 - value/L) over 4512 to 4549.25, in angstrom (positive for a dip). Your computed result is 2.55 angstrom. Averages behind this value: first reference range 20.1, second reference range 21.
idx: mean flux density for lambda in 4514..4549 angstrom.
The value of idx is 19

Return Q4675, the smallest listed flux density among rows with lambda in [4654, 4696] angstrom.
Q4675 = 12.6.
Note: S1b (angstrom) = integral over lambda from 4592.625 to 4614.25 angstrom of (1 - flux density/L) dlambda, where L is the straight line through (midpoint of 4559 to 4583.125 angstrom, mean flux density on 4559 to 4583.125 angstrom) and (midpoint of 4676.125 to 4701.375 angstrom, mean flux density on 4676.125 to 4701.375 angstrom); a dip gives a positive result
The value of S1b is 0.2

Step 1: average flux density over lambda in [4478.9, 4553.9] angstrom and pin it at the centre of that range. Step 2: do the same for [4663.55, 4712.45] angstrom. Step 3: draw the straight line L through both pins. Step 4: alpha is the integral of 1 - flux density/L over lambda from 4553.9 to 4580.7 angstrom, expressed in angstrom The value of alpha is -2.3 angstrom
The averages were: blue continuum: 19.3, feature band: 21.1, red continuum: 19.8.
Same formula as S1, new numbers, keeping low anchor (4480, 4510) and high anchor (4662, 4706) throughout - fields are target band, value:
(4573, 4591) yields -0.68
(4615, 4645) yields -2.34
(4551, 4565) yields -0.91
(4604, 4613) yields -0.73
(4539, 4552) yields 0.01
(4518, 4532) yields 0.79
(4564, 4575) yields -0.89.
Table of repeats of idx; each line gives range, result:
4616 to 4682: 20.4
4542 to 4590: 20.4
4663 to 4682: 19.3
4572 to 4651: 20.7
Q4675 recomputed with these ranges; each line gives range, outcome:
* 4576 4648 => 16.6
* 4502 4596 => 14.6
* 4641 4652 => 17.3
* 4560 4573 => 19.2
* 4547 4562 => 17.7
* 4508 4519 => 19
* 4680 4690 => 18.7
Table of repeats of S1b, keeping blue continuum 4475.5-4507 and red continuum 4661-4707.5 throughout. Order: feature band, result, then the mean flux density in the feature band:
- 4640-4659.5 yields -0.64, 20.4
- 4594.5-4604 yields -0.19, 20.1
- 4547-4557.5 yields 0.12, 19.4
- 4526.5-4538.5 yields 1.50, 17.1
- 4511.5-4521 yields -0.60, 20.8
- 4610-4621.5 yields -1.14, 21.7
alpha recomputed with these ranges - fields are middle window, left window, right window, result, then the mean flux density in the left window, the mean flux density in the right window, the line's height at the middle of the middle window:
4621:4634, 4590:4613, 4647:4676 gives -0.53 angstrom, 20.5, 19.8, 20.2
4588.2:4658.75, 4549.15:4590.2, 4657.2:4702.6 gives -1.12 angstrom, 20.6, 20.1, 20.4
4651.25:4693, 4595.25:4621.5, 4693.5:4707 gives 0.15 angstrom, 21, 19.7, 20.1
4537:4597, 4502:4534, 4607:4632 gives 0.17 angstrom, 19.6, 21.4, 20.4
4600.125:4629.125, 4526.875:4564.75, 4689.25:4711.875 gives -2.21 angstrom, 19.2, 20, 19.6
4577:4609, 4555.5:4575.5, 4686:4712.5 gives 1.56 angstrom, 21.4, 20.2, 21.2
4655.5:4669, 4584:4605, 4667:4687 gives 0.01 angstrom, 20.1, 19.5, 19.6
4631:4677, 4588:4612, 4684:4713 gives 0.28 angstrom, 20.5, 20.2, 20.3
